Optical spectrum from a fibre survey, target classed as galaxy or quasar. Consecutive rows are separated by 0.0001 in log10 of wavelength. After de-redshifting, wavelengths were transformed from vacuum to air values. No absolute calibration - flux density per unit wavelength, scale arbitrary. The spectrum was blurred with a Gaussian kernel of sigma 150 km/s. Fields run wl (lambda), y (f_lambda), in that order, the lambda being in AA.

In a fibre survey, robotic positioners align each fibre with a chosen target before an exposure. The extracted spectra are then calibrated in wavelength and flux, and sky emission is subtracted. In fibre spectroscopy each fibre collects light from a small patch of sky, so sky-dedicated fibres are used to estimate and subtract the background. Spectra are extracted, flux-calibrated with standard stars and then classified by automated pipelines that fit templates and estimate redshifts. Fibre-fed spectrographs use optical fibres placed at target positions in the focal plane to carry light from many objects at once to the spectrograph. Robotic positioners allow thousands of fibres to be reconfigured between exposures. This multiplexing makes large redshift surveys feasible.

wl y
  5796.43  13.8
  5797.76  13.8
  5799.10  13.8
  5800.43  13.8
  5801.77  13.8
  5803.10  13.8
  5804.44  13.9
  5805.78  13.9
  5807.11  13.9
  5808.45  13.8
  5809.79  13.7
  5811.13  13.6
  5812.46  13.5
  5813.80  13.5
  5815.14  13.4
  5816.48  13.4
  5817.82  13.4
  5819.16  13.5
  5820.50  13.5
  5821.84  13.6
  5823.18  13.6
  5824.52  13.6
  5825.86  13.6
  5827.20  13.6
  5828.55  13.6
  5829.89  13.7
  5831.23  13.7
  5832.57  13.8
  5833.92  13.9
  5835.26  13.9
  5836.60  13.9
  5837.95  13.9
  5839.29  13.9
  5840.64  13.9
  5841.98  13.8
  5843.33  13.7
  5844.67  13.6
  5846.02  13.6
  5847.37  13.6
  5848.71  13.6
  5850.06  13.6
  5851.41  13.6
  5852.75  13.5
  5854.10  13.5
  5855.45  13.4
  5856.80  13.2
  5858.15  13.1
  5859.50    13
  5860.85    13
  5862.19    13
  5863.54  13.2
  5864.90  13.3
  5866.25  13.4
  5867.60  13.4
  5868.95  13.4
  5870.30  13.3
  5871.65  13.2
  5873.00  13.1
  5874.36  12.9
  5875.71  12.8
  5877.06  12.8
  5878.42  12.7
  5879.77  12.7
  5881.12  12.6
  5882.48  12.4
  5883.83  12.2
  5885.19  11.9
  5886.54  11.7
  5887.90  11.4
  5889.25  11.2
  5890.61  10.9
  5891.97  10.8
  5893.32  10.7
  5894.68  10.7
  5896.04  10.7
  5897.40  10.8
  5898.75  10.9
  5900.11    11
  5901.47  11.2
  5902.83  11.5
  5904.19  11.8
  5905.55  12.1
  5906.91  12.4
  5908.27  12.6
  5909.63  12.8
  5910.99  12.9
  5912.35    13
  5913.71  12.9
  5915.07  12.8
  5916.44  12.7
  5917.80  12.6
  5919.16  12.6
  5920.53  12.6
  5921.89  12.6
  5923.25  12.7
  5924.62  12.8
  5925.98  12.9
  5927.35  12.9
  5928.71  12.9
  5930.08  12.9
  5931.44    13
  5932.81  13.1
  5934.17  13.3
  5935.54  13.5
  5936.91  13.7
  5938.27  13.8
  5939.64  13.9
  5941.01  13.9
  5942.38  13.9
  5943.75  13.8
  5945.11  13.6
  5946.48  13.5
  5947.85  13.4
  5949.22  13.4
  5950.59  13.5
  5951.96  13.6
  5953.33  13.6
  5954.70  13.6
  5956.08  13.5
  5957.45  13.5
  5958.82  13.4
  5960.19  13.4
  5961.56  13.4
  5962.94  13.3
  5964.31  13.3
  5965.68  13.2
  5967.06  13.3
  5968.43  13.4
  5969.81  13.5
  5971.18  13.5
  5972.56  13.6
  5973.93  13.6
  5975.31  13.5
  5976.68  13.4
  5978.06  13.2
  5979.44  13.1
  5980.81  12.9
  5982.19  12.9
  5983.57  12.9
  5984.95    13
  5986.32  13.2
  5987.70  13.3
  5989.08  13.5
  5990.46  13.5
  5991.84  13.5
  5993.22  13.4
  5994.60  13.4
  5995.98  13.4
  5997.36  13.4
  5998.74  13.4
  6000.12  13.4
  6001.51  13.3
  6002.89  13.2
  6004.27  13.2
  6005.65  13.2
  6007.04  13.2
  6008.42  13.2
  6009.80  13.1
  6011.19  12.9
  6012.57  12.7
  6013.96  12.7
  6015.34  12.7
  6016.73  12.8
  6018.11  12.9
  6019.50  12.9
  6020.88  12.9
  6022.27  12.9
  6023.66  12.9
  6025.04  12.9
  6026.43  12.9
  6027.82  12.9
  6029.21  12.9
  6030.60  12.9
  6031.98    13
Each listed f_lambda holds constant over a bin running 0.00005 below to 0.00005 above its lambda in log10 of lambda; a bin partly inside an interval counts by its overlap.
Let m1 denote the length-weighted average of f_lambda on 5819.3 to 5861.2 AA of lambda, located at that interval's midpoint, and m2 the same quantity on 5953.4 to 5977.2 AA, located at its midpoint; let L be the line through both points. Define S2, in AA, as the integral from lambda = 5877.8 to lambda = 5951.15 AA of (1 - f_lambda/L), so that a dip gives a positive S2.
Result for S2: 5.5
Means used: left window 13.6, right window 13.4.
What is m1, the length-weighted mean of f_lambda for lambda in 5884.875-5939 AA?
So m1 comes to 12.2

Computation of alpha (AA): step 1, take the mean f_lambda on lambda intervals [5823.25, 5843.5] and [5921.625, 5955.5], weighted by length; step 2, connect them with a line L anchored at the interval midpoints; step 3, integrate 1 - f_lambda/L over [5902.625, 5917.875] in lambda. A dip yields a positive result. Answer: 1.1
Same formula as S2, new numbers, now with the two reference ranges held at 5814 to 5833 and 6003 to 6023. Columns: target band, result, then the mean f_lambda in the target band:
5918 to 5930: 0.4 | 12.7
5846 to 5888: 1.3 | 13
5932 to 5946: -0.5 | 13.6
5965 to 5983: -0.3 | 13.3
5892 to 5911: 2.6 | 11.5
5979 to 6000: -0.4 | 13.3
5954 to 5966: -0.3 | 13.4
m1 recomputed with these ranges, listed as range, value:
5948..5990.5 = 13.4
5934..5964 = 13.6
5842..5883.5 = 13.2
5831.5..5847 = 13.8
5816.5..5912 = 12.8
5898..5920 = 12.2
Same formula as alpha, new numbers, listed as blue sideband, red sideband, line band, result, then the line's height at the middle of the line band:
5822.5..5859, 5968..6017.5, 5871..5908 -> 4.61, 13.5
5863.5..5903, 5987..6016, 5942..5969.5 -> -1.50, 12.8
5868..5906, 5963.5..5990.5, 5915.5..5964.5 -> -2.13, 12.7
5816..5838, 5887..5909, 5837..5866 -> -1.44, 12.8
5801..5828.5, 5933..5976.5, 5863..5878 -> 0.48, 13.6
